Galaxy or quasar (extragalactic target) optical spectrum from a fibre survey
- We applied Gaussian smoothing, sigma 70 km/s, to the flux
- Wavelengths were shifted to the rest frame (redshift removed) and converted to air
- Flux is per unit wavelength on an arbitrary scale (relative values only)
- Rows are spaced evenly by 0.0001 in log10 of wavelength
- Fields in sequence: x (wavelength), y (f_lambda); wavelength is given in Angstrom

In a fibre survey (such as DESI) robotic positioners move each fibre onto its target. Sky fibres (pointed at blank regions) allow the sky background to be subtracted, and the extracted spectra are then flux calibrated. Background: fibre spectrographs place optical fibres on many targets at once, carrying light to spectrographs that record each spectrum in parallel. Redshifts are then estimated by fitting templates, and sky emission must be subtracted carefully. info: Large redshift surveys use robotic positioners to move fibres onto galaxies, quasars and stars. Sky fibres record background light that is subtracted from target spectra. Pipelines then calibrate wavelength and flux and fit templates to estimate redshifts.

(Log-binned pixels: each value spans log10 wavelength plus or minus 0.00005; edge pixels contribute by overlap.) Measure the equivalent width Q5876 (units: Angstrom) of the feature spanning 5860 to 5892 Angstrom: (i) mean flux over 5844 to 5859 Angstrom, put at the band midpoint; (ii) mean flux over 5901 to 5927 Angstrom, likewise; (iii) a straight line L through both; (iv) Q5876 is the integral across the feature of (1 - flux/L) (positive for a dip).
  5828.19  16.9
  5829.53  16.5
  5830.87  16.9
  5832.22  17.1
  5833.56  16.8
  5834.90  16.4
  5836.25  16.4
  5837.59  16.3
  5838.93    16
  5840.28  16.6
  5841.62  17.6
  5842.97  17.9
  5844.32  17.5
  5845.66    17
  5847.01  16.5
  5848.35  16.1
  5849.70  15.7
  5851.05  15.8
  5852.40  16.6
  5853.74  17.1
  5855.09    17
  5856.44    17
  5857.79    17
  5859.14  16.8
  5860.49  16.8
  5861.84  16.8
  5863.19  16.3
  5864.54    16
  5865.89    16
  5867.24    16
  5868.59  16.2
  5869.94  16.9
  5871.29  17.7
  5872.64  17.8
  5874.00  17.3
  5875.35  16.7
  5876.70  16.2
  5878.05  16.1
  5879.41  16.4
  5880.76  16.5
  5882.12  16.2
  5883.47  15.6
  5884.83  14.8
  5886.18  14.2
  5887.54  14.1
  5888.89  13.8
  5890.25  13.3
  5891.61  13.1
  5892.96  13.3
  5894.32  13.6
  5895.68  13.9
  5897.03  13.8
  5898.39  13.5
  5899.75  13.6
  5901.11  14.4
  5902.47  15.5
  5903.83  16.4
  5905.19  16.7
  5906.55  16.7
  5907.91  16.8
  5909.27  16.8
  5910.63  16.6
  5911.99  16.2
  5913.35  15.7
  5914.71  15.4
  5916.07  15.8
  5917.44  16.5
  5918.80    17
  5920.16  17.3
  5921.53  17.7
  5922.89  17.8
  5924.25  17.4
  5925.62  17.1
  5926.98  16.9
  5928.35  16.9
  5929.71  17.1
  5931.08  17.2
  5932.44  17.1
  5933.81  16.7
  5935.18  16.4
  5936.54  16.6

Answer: 1.4 Angstrom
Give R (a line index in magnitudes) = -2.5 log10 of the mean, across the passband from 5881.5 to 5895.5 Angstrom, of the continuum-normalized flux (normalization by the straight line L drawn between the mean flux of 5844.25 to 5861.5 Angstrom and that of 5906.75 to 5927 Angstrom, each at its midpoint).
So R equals 0.18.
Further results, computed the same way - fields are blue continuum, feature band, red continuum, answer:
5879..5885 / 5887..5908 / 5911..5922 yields 0.121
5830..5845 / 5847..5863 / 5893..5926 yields 0.001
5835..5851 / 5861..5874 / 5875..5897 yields -0.073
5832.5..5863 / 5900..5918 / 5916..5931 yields 0.064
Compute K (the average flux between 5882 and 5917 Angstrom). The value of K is 15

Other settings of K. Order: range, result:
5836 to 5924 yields 16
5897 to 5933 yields 16.3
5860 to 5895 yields 15.7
